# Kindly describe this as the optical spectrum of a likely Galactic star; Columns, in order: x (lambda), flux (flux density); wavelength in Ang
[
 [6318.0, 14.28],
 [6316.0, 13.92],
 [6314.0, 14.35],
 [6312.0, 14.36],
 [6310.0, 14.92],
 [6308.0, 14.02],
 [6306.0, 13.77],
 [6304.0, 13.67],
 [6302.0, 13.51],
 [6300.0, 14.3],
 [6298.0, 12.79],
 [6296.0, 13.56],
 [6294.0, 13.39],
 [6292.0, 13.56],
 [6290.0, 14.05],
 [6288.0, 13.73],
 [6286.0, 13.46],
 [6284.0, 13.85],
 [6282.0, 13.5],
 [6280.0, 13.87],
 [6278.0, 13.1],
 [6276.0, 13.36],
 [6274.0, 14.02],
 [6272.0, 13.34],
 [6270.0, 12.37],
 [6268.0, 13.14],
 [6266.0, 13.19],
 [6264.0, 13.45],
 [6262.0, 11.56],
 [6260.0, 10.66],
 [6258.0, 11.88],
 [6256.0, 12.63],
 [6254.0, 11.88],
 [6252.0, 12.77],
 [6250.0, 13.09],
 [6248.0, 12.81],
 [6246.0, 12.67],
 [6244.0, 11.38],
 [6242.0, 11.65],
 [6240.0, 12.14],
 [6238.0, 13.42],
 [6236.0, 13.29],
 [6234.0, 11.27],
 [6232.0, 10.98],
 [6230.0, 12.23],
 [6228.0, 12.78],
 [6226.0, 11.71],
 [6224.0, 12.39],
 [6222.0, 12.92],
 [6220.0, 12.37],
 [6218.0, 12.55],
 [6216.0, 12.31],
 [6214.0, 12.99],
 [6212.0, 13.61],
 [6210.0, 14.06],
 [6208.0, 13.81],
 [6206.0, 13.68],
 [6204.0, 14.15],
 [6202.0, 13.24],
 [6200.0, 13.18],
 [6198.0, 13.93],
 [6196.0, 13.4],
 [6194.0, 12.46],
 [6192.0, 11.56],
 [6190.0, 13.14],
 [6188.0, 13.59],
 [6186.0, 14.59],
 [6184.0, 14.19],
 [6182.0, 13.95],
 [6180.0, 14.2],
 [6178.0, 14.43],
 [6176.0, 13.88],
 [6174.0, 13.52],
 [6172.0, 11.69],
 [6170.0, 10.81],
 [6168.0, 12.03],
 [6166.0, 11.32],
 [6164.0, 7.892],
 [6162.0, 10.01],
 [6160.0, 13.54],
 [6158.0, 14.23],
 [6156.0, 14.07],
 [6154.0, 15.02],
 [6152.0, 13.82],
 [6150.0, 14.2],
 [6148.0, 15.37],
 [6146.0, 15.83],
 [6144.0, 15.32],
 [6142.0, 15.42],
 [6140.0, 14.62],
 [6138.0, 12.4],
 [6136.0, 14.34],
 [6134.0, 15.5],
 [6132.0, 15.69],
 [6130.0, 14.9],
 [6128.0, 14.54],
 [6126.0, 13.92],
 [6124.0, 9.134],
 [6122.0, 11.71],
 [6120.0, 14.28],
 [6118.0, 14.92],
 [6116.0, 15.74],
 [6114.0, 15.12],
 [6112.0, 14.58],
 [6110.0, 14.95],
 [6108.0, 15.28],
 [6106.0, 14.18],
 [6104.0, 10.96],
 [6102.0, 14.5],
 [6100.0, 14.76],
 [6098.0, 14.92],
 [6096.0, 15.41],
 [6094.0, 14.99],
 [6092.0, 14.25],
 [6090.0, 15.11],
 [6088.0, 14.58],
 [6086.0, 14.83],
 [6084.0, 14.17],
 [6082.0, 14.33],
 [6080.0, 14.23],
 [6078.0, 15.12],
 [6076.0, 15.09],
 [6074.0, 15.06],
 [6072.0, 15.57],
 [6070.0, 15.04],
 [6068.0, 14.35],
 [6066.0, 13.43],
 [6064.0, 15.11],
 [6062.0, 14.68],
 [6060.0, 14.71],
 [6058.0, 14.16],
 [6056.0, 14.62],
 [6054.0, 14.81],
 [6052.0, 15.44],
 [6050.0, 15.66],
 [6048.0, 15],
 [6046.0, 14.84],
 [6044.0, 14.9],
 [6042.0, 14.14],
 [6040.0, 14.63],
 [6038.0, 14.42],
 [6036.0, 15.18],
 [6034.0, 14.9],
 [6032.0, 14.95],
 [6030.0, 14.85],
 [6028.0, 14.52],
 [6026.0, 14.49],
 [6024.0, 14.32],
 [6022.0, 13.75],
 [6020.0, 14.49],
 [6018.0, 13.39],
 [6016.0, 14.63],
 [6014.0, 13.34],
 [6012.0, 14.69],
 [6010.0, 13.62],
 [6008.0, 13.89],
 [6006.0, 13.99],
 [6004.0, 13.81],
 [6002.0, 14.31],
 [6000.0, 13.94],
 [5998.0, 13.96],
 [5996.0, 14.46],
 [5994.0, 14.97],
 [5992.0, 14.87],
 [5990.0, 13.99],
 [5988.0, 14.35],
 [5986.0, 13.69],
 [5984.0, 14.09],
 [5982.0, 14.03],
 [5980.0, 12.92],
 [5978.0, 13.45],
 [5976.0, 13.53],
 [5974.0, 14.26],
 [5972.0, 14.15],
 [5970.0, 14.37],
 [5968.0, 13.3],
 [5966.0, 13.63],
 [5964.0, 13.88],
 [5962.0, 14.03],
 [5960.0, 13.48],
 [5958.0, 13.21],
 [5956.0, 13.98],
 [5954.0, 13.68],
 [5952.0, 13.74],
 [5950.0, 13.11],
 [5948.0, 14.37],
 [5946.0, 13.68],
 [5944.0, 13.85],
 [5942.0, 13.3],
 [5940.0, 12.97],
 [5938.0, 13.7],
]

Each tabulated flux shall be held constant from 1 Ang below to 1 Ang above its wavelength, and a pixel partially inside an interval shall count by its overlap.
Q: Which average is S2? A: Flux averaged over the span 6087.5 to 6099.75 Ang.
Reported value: 14.9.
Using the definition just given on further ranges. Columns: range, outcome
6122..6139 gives 13.7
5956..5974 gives 13.8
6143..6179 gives 13.2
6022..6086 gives 14.7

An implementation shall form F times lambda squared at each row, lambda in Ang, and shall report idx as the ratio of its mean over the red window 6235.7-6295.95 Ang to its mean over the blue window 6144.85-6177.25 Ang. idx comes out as 1.03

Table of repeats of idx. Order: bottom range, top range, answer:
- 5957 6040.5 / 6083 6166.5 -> 1.04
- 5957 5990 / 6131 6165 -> 1.07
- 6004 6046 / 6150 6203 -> 0.95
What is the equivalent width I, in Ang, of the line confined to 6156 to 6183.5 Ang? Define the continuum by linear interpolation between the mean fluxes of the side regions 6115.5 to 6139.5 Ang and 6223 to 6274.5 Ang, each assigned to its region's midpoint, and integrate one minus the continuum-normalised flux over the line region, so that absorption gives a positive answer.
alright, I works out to 1.8 Ang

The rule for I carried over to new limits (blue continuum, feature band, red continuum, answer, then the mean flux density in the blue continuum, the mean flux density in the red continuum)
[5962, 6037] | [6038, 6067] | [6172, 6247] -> -1.81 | 14.1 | 13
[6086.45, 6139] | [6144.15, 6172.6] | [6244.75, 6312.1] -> 2.13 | 14.3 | 13.2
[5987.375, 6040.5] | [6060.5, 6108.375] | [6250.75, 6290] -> -2.15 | 14.3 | 13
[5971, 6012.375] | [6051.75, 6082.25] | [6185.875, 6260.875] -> -2.53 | 14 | 12.7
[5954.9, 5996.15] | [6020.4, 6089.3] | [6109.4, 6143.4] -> -3.03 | 13.9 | 14.2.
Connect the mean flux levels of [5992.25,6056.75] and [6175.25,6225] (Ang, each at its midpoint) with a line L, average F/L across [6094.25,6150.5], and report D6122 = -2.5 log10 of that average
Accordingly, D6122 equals -0.04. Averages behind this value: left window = 14.5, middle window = 14.4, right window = 13.4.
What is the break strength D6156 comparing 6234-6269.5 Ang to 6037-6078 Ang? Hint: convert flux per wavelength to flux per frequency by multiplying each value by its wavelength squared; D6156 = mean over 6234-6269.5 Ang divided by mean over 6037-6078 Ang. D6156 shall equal 0.89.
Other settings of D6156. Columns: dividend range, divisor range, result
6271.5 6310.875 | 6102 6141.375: 1.03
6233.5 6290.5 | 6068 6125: 0.94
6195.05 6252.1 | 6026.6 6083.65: 0.91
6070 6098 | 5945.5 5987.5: 1.12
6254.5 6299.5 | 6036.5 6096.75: 0.95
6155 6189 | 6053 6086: 0.90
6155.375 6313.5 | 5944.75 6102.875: 0.97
